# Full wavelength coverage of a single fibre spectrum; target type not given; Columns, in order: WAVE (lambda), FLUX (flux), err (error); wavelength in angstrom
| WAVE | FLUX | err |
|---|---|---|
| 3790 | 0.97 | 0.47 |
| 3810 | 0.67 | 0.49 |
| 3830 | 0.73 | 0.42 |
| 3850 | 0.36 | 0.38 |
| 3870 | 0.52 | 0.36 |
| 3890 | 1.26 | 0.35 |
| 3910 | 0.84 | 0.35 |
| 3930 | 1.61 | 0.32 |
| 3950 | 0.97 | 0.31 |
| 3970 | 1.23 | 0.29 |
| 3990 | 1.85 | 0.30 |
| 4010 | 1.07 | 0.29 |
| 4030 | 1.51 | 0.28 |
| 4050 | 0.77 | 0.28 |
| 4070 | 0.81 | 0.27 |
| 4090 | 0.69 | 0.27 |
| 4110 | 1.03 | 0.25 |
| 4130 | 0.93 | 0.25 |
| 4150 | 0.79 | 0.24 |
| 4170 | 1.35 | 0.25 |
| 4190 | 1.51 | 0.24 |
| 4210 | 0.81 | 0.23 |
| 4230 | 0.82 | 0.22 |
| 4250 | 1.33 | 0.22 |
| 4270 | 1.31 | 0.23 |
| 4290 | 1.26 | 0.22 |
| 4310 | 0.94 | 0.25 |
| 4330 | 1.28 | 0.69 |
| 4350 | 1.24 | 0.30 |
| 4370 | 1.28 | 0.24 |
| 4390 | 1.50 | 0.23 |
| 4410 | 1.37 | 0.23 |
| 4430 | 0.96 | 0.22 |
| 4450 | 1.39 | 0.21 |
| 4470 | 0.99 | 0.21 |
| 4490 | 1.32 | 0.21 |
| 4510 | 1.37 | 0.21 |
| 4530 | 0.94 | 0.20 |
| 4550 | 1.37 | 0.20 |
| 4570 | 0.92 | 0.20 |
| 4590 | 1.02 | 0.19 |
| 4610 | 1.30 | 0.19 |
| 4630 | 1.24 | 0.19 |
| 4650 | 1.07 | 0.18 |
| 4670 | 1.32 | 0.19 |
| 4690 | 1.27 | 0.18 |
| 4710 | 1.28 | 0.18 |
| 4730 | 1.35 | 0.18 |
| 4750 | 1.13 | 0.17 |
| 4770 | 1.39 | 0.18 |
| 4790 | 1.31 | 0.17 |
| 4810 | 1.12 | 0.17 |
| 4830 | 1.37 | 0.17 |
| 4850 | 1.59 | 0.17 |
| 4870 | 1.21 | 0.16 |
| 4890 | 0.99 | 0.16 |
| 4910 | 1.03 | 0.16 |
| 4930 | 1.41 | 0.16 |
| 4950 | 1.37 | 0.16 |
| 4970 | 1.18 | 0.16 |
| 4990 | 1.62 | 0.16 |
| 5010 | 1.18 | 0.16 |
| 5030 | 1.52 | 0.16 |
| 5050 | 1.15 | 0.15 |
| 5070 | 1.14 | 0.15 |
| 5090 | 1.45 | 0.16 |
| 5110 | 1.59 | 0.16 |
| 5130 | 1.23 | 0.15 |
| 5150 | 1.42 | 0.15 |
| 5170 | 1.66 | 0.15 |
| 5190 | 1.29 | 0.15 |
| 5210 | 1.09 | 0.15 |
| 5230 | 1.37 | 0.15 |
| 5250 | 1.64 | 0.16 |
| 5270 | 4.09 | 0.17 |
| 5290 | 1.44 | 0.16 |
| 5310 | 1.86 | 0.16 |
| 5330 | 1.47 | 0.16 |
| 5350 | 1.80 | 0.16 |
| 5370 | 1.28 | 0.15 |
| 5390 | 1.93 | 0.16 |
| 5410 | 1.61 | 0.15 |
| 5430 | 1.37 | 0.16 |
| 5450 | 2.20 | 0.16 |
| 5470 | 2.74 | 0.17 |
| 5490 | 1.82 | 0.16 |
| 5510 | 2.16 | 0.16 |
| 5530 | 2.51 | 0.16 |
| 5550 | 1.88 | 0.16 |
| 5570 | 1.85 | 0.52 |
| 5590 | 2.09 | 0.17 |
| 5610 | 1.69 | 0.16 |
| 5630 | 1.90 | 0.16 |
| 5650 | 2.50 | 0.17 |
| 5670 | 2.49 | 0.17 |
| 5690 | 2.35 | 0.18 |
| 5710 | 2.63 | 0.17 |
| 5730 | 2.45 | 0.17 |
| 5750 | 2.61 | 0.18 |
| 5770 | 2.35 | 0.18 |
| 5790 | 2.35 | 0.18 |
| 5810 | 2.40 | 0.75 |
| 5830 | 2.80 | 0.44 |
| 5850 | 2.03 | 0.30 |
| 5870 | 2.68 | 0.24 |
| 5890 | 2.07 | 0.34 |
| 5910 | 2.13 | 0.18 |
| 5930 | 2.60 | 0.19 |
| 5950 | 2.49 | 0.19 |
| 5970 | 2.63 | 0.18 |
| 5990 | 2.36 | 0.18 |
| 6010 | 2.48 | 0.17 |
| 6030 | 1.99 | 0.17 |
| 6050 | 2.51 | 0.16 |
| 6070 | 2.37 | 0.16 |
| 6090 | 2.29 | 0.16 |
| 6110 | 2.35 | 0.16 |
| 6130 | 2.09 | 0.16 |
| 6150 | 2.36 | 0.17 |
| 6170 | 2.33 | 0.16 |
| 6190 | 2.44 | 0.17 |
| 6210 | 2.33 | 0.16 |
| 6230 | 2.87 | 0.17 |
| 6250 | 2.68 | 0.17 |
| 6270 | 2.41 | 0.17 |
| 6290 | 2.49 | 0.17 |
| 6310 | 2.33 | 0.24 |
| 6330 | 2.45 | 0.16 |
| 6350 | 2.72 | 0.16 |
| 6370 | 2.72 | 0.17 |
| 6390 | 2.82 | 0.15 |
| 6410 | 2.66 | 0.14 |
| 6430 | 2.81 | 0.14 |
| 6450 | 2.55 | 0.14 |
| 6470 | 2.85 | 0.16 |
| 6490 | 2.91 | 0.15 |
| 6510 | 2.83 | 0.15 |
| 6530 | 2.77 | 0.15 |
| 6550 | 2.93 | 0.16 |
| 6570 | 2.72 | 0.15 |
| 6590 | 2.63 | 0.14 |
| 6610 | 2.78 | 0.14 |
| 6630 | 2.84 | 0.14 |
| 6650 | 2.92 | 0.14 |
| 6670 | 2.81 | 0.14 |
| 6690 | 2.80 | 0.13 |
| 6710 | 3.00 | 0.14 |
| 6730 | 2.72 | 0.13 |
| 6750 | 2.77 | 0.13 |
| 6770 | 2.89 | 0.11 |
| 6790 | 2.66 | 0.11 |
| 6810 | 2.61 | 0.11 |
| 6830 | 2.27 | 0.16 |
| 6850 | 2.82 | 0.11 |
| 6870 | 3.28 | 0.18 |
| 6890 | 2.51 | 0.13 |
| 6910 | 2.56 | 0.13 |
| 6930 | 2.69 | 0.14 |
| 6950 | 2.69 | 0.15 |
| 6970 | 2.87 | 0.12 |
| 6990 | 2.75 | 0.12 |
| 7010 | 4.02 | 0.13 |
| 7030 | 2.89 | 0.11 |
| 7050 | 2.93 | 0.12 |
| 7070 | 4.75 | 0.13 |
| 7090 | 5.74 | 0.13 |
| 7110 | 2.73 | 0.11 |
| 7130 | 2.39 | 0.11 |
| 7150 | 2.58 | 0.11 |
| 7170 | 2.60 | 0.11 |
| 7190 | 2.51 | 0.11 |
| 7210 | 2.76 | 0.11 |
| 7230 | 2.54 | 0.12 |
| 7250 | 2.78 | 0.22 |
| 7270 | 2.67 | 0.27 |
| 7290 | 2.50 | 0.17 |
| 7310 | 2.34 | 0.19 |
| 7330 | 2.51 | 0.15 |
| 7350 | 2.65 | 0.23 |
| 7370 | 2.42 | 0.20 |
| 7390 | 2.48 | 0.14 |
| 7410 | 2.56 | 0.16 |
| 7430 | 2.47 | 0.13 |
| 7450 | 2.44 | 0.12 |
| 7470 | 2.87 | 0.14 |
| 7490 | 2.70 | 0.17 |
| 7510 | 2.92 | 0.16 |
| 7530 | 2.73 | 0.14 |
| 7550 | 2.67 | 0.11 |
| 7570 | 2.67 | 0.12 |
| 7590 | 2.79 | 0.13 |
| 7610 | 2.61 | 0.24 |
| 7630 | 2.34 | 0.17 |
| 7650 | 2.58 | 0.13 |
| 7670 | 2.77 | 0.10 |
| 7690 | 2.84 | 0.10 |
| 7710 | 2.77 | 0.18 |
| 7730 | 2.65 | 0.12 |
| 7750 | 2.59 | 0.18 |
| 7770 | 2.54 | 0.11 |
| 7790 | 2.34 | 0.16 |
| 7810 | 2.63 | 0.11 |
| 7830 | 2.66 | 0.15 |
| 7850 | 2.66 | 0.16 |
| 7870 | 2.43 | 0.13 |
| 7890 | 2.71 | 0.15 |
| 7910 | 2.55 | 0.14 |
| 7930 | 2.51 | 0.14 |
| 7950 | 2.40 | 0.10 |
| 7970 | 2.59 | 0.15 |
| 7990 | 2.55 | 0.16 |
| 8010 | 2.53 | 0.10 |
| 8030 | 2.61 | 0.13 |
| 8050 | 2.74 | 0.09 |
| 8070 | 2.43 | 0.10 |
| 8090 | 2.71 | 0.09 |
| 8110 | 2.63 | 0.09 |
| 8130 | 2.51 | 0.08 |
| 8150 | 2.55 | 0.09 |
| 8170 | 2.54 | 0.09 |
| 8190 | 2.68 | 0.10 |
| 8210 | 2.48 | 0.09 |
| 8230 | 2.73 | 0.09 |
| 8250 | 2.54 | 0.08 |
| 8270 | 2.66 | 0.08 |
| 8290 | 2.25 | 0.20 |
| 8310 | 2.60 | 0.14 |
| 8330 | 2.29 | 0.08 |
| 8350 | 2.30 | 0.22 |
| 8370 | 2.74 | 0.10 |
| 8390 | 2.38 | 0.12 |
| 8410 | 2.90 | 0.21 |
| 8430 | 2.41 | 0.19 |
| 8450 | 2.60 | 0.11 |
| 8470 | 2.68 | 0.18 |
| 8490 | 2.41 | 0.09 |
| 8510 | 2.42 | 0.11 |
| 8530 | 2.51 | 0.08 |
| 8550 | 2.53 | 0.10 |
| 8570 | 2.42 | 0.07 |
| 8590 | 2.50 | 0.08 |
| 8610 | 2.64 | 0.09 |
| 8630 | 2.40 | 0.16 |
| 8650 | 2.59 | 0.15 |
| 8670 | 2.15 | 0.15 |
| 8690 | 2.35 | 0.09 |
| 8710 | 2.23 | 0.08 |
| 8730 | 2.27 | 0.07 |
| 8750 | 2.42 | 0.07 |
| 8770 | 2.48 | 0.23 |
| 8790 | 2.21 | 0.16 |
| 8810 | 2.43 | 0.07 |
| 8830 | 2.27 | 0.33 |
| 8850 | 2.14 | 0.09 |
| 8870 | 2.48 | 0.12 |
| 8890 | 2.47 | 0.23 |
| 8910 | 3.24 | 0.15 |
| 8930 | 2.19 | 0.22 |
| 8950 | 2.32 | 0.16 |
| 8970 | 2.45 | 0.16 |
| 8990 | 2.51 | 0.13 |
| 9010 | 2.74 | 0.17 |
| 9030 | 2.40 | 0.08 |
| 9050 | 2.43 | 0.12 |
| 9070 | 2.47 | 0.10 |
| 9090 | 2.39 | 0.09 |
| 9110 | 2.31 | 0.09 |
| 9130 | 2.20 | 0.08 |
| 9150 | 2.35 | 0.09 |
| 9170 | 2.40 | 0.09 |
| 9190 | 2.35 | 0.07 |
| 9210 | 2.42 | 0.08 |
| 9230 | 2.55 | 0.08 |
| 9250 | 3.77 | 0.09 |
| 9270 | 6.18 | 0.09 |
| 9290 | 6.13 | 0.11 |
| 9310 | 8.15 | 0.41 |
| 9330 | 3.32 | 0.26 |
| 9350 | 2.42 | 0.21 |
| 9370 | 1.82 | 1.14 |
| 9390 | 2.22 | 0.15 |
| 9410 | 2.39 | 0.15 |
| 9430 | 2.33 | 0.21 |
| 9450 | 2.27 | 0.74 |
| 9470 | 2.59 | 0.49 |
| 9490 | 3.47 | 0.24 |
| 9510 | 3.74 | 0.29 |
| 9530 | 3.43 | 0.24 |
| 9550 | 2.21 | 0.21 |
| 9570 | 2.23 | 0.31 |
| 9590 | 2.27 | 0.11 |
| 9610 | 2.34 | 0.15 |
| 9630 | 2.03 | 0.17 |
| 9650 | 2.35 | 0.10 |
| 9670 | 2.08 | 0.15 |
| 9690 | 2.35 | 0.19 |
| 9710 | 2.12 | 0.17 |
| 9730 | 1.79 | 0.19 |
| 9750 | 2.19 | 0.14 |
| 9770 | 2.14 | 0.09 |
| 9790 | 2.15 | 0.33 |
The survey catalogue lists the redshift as 0.414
